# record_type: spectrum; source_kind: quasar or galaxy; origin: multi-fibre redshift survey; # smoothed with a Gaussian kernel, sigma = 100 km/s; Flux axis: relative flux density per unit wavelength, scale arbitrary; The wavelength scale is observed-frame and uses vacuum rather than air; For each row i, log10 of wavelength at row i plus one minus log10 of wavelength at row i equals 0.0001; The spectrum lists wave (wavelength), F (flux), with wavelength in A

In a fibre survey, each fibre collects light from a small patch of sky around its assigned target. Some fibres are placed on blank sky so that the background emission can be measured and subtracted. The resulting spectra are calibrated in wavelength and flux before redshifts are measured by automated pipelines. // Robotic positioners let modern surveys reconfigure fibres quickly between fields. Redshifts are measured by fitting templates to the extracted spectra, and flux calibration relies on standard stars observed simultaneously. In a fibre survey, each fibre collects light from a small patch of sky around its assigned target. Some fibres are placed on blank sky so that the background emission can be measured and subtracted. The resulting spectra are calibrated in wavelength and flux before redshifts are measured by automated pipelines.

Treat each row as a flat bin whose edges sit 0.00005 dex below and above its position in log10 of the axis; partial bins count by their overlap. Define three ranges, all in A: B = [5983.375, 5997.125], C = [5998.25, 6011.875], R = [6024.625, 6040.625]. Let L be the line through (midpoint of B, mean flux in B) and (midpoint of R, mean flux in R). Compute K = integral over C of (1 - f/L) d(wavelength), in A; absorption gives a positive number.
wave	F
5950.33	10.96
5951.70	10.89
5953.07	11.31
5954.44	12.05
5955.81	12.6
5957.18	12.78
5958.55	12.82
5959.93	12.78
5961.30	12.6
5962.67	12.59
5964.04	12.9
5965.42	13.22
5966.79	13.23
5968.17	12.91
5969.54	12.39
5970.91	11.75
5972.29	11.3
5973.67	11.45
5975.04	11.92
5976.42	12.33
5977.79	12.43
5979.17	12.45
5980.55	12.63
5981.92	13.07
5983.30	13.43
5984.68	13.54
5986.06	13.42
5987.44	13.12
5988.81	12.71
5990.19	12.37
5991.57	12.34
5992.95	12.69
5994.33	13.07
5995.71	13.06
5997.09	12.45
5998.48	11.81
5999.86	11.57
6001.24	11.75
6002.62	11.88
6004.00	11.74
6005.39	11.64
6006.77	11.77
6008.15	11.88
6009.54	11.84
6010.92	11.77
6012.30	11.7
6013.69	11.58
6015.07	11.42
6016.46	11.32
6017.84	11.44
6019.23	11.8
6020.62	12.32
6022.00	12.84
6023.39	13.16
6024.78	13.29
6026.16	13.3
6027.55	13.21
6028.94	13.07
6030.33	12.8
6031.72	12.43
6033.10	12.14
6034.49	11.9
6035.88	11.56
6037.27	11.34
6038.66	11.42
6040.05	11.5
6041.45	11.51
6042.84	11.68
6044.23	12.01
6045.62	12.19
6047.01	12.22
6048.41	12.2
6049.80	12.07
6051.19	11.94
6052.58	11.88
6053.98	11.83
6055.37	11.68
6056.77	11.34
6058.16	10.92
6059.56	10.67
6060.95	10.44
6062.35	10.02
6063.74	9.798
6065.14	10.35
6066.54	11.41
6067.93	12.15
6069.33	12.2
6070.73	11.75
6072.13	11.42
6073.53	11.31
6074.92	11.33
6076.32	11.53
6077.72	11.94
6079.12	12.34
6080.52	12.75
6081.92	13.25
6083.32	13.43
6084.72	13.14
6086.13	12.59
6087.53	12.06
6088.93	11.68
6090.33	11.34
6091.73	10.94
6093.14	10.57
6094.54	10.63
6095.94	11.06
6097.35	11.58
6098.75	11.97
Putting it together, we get 1.02 A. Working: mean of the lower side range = 12.9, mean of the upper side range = 12.3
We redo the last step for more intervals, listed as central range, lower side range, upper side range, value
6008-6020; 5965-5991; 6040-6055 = 0.61 A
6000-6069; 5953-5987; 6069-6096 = 2.17 A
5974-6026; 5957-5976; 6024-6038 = 0.71 A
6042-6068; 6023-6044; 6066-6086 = 1.75 A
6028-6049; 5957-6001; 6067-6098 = 0.27 A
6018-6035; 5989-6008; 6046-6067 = -1.34 A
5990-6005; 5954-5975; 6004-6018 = -0.43 A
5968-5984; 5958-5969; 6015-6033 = 0.60 A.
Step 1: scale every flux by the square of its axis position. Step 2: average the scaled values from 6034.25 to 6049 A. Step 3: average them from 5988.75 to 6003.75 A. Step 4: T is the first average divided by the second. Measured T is 0.97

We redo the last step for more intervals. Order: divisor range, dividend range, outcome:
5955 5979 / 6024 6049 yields 1.00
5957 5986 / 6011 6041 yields 0.98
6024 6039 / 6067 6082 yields 0.97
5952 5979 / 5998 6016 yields 0.96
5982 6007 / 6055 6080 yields 0.92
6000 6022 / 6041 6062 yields 1.00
